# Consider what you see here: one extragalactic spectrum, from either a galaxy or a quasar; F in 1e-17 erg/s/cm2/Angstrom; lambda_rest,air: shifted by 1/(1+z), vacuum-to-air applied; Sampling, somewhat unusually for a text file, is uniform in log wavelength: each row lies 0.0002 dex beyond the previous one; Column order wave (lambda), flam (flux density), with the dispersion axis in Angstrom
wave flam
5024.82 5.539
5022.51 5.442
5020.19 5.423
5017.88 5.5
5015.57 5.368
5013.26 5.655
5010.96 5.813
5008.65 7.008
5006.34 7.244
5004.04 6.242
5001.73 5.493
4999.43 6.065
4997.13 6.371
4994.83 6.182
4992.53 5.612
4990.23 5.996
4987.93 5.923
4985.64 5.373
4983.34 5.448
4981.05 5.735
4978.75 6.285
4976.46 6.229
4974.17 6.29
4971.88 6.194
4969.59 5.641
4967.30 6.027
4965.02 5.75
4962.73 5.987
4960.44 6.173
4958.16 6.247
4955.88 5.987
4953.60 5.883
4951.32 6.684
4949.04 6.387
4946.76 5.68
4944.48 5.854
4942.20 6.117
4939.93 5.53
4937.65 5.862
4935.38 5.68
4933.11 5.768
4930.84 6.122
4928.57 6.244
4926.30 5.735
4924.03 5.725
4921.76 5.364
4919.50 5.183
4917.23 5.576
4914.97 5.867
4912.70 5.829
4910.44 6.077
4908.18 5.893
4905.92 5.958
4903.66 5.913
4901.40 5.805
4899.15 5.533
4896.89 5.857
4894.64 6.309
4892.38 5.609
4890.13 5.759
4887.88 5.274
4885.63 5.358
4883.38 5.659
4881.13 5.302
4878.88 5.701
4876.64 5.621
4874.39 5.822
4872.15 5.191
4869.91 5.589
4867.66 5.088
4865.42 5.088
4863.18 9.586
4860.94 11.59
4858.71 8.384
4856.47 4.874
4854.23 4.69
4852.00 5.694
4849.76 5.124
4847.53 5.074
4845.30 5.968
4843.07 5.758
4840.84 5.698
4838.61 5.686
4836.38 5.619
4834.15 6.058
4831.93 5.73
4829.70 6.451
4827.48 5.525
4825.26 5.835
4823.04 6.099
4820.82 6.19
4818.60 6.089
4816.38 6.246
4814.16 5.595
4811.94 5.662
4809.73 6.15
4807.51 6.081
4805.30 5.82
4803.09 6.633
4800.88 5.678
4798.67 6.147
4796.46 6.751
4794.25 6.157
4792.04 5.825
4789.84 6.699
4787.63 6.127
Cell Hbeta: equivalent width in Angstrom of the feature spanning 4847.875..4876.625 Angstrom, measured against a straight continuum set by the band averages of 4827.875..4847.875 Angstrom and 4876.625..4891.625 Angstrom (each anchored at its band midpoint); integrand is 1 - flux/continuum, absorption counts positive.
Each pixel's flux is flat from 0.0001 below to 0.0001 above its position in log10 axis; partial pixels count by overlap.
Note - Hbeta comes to -3.43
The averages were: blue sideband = 5.8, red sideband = 5.52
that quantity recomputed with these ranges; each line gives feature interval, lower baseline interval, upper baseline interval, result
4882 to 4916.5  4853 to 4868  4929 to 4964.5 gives 4.4 Angstrom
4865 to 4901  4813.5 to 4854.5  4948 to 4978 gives 2.1 Angstrom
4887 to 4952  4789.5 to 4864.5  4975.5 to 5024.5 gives 2.4 Angstrom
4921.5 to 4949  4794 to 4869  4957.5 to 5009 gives 1.1 Angstrom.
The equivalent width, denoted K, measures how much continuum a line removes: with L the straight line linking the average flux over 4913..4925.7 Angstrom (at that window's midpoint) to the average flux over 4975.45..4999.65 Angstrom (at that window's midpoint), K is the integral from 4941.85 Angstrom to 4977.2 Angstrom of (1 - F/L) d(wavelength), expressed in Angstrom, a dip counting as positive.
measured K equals -1.8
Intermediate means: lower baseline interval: 5.57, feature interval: 6.07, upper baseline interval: 5.92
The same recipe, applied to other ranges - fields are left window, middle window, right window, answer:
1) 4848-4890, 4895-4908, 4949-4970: 0.48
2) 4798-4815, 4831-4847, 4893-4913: 0.50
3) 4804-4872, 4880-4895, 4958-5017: 1.21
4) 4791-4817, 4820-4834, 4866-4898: -0.14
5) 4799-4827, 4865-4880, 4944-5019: 1.36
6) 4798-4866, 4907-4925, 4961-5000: 1.05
